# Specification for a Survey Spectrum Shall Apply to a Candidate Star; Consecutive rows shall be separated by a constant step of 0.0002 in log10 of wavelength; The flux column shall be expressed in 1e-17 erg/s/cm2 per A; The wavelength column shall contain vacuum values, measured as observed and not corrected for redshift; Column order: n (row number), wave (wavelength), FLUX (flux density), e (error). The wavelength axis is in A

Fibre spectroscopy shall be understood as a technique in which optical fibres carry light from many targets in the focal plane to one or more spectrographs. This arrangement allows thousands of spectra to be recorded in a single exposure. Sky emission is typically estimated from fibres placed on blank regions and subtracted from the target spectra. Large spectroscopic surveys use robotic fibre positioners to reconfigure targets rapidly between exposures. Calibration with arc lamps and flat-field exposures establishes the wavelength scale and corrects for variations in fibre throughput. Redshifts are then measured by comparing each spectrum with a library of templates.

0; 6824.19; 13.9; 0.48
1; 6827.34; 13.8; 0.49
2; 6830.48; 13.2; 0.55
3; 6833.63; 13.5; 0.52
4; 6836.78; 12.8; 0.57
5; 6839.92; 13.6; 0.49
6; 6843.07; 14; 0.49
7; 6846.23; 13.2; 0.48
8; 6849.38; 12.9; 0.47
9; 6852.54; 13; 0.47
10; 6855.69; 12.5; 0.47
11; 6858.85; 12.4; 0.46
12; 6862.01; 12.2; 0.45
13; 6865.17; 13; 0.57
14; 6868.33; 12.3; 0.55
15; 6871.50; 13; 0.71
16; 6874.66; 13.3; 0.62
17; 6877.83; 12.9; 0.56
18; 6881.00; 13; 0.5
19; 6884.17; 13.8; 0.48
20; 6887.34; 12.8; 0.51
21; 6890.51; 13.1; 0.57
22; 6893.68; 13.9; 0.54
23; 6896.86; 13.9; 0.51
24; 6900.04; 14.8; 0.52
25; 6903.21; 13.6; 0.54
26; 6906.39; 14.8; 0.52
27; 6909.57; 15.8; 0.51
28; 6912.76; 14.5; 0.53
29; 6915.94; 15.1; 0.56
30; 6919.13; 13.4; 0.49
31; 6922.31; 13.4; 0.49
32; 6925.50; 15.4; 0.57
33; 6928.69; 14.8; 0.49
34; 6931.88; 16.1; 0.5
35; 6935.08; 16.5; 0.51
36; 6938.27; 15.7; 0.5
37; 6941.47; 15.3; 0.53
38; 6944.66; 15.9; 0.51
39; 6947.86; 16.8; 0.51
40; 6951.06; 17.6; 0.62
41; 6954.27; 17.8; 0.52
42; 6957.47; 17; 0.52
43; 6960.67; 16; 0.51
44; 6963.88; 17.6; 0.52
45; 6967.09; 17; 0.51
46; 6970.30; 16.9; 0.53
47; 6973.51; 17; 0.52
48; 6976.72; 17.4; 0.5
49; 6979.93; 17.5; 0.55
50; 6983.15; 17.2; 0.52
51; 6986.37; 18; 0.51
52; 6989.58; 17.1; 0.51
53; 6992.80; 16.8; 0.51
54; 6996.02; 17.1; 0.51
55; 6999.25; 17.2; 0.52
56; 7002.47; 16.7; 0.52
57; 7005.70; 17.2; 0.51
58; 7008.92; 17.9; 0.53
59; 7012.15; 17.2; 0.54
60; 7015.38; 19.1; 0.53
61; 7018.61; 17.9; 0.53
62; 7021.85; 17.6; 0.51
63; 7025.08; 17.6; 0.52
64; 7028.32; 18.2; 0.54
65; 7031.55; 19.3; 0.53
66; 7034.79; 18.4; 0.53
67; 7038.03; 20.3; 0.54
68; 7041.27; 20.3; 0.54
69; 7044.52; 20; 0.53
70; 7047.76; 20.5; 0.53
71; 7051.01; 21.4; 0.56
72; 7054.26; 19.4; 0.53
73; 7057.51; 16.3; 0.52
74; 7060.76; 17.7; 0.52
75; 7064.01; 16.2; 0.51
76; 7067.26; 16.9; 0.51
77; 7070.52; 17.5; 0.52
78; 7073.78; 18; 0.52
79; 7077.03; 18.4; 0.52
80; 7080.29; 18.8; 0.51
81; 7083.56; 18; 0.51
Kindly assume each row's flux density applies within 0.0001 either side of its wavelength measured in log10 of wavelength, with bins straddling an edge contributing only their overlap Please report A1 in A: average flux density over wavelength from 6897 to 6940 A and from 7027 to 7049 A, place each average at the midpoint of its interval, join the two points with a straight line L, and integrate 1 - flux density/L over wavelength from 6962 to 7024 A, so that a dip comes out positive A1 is 1.4 A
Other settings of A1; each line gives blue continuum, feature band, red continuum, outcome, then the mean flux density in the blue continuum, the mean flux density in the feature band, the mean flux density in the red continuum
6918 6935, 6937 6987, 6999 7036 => -2.8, 14.8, 16.9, 17.9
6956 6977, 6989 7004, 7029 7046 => 0.9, 17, 17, 19.6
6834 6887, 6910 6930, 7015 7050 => 0.8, 13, 14.5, 19.1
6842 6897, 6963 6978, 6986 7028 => -0.8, 13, 17.2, 17.5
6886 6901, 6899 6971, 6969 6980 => -1.2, 13.7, 15.7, 17.2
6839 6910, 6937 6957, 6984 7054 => -0.9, 13.3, 16.6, 18.4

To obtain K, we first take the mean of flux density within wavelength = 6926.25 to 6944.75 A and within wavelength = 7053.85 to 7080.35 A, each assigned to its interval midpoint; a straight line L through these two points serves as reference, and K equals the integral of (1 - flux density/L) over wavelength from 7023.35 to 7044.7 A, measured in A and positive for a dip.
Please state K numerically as -2.51 A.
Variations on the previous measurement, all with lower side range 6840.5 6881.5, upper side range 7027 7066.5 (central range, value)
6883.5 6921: 0.34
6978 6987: -0.34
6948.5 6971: -1.40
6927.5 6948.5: -0.58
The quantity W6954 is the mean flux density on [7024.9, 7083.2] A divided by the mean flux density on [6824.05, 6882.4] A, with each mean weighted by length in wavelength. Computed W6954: 1.4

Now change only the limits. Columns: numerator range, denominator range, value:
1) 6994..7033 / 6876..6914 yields 1.28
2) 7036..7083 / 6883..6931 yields 1.31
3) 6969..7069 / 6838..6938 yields 1.31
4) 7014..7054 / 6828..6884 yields 1.48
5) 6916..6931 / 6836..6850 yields 1.08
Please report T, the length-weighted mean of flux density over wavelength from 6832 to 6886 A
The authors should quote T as 13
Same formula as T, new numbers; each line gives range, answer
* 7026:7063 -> 19.2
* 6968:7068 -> 18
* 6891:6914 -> 14.4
